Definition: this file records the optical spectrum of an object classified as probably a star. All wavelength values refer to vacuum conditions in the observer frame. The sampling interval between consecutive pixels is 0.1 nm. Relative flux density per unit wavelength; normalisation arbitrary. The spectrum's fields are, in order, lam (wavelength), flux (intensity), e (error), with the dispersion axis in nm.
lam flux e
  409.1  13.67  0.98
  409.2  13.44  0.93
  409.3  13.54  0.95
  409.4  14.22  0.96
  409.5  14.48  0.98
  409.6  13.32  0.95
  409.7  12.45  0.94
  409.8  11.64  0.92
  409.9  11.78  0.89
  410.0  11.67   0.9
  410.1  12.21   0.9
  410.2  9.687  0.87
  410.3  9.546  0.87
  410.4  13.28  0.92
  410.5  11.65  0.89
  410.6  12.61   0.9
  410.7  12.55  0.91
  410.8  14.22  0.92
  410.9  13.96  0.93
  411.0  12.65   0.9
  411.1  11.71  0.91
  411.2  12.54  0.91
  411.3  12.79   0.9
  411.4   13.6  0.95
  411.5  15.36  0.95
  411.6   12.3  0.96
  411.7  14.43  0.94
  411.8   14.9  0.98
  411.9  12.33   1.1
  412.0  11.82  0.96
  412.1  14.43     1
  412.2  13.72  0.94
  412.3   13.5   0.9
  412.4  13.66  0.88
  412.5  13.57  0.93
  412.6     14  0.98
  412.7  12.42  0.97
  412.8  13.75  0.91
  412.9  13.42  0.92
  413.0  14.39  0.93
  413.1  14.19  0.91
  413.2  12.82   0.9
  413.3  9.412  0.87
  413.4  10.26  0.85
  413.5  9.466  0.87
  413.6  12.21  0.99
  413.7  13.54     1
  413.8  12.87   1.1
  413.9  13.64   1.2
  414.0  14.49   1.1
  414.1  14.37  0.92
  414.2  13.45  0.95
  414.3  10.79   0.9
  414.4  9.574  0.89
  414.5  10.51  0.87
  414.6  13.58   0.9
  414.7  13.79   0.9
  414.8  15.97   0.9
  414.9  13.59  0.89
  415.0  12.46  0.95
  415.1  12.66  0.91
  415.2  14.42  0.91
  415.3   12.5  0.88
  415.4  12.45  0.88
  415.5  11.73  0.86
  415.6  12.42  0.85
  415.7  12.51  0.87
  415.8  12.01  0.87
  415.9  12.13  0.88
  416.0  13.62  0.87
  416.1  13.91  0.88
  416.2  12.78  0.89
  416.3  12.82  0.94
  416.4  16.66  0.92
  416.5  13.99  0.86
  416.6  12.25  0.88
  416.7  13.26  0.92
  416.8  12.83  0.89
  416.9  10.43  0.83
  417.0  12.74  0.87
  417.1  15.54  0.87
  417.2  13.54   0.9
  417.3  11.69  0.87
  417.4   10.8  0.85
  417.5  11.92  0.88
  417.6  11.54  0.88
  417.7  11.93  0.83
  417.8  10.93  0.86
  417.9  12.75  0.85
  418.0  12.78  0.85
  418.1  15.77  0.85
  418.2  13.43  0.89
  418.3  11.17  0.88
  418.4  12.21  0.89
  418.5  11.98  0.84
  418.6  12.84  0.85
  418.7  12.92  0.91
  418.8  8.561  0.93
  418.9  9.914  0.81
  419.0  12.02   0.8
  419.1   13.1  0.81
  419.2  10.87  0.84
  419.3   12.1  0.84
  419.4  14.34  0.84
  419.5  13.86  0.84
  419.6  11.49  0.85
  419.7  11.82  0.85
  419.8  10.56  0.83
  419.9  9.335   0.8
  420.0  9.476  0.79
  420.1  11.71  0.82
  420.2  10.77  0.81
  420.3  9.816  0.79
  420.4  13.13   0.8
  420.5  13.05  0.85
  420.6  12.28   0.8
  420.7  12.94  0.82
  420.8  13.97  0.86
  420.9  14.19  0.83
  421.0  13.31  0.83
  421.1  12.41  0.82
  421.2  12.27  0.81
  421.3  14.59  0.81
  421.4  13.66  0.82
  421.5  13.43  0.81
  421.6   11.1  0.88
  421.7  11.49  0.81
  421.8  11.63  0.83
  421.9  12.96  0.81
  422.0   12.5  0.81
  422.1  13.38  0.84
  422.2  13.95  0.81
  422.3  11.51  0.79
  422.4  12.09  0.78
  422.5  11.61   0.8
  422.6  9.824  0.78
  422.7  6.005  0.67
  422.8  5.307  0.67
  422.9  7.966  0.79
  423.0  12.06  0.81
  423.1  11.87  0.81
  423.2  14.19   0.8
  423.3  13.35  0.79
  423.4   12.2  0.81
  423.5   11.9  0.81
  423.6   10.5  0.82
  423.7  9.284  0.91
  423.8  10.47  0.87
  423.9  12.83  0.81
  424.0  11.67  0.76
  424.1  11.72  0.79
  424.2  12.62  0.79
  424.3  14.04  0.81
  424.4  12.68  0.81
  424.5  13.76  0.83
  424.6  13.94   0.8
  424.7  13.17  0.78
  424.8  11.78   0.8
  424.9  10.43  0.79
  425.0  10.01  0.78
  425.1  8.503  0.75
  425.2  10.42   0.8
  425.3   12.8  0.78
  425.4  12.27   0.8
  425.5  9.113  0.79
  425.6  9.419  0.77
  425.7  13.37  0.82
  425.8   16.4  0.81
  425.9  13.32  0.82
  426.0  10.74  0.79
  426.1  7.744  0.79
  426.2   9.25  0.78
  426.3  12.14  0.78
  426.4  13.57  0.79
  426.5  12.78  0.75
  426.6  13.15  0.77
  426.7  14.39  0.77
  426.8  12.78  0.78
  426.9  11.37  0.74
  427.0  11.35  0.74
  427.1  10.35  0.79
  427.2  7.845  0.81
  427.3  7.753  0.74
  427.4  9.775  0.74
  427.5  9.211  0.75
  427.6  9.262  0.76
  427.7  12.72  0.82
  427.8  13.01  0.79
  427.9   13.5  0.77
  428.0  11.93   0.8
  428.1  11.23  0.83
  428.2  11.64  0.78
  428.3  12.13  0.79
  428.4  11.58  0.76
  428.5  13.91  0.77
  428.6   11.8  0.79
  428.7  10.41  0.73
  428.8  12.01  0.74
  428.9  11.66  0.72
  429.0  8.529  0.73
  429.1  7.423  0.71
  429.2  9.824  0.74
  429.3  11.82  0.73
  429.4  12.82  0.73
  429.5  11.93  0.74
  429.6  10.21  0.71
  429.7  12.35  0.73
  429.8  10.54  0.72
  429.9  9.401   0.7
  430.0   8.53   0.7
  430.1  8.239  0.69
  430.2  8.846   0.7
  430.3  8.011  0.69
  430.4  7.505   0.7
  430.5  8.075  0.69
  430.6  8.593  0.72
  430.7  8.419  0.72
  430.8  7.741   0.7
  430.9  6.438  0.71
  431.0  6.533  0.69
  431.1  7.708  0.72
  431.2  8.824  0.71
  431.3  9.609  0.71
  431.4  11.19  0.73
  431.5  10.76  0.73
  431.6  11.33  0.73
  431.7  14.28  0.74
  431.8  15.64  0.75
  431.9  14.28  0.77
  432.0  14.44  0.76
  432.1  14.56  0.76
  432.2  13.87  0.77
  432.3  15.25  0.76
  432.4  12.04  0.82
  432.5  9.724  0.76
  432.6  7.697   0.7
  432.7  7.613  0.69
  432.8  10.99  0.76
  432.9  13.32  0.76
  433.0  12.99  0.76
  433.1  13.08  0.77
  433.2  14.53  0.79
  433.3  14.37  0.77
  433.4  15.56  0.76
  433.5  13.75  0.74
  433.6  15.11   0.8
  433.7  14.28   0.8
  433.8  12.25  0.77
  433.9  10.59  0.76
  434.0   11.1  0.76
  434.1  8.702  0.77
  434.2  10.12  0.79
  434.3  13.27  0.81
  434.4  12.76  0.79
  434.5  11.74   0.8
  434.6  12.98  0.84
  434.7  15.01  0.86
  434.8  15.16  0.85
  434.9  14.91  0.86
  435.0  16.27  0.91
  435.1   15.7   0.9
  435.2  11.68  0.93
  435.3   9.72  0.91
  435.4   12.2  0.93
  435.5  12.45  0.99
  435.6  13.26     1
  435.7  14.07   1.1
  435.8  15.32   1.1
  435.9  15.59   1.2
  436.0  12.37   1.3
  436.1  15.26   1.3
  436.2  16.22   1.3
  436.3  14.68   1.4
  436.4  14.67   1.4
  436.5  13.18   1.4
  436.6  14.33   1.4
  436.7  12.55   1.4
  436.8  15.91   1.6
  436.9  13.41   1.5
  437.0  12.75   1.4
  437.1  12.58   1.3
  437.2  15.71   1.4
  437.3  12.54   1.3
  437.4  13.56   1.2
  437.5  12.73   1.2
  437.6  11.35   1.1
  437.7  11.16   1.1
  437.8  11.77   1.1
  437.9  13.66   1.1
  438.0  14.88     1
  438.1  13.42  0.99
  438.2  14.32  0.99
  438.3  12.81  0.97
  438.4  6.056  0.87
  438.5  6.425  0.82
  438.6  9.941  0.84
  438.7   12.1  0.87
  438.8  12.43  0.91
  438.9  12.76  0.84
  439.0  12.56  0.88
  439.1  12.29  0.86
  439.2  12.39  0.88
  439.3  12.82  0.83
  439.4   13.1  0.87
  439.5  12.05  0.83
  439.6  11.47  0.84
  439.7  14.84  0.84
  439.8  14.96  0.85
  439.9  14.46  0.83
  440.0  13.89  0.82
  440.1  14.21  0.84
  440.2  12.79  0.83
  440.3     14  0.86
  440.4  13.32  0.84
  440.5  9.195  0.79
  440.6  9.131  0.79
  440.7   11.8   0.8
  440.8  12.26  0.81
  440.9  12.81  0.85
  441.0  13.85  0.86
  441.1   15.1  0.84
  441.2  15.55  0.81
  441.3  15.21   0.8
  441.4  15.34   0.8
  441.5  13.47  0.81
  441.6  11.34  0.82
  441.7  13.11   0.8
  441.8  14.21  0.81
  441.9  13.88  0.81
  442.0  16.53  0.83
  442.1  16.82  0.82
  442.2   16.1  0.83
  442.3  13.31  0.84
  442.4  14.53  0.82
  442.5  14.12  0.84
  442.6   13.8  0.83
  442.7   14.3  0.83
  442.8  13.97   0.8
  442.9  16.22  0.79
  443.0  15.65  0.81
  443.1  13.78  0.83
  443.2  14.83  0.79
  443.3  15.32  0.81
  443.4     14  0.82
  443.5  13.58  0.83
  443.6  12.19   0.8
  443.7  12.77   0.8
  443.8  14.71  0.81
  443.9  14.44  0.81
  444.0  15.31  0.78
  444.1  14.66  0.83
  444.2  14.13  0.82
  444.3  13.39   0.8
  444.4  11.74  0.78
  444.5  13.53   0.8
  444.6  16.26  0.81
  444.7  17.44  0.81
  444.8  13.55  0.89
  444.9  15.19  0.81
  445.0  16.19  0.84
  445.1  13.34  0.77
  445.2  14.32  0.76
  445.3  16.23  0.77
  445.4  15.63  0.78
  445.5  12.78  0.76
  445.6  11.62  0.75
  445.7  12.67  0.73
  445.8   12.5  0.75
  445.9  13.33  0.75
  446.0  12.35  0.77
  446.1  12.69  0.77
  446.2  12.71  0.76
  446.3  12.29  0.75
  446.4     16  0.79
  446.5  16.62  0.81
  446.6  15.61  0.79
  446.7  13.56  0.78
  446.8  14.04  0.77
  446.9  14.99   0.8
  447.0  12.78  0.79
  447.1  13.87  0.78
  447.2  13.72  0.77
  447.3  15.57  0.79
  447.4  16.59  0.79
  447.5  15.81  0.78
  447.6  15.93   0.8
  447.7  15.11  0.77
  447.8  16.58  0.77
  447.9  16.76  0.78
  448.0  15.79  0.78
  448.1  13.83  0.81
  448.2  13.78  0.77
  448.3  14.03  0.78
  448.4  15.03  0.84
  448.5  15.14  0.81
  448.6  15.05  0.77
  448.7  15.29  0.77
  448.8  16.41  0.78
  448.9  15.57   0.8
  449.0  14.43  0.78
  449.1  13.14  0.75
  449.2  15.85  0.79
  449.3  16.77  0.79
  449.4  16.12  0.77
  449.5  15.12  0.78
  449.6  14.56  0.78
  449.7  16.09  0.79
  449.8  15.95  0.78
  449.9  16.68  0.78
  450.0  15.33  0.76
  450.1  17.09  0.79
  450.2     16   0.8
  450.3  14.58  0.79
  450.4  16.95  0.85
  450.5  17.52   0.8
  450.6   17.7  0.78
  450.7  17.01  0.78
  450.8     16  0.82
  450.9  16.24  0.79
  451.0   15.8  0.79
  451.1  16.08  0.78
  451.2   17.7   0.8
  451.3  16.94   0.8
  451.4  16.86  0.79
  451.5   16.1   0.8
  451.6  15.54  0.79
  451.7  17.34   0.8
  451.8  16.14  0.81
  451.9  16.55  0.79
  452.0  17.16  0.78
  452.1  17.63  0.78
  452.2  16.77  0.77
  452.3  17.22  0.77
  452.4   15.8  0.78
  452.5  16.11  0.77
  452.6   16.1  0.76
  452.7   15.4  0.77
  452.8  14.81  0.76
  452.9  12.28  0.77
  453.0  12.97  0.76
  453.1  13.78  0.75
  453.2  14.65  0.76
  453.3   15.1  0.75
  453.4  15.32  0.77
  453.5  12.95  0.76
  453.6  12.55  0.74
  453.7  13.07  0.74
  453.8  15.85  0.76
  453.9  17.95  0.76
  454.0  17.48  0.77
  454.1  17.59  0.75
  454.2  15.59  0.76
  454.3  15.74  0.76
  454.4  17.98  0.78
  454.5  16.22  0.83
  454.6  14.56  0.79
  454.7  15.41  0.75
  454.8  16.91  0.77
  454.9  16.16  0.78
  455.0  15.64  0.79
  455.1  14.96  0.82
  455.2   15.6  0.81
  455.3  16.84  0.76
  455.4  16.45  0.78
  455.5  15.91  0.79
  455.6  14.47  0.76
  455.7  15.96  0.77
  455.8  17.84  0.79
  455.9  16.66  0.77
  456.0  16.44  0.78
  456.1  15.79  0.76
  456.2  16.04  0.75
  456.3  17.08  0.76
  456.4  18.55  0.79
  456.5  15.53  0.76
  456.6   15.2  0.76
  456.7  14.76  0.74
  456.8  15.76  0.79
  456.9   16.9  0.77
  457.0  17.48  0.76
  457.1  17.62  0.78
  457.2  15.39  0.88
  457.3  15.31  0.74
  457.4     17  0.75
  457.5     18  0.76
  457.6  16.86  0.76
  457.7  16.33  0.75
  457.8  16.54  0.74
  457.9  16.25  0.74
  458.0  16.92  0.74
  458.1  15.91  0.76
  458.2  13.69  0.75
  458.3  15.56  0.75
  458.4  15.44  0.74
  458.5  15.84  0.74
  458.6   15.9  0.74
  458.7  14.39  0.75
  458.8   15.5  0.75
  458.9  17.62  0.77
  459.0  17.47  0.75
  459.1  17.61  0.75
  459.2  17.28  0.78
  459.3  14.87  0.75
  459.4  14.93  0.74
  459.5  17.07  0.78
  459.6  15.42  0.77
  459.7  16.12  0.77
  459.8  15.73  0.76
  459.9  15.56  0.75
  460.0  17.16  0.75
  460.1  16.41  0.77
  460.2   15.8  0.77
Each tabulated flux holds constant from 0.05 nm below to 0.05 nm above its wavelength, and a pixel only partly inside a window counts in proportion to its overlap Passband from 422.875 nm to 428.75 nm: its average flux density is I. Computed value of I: 11.6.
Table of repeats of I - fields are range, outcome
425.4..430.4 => 11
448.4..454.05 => 15.8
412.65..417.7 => 12.8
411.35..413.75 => 13.1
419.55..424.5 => 11.8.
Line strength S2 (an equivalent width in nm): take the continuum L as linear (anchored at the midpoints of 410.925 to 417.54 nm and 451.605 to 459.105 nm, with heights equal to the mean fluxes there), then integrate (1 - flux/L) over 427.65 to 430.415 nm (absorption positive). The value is 0.62 nm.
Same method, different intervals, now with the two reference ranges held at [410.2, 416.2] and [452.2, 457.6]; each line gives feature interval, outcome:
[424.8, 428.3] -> 0.64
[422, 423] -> 0.23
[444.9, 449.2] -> 0.21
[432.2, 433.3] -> 0.18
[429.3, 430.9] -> 0.53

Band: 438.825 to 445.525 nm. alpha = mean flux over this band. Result 13.9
